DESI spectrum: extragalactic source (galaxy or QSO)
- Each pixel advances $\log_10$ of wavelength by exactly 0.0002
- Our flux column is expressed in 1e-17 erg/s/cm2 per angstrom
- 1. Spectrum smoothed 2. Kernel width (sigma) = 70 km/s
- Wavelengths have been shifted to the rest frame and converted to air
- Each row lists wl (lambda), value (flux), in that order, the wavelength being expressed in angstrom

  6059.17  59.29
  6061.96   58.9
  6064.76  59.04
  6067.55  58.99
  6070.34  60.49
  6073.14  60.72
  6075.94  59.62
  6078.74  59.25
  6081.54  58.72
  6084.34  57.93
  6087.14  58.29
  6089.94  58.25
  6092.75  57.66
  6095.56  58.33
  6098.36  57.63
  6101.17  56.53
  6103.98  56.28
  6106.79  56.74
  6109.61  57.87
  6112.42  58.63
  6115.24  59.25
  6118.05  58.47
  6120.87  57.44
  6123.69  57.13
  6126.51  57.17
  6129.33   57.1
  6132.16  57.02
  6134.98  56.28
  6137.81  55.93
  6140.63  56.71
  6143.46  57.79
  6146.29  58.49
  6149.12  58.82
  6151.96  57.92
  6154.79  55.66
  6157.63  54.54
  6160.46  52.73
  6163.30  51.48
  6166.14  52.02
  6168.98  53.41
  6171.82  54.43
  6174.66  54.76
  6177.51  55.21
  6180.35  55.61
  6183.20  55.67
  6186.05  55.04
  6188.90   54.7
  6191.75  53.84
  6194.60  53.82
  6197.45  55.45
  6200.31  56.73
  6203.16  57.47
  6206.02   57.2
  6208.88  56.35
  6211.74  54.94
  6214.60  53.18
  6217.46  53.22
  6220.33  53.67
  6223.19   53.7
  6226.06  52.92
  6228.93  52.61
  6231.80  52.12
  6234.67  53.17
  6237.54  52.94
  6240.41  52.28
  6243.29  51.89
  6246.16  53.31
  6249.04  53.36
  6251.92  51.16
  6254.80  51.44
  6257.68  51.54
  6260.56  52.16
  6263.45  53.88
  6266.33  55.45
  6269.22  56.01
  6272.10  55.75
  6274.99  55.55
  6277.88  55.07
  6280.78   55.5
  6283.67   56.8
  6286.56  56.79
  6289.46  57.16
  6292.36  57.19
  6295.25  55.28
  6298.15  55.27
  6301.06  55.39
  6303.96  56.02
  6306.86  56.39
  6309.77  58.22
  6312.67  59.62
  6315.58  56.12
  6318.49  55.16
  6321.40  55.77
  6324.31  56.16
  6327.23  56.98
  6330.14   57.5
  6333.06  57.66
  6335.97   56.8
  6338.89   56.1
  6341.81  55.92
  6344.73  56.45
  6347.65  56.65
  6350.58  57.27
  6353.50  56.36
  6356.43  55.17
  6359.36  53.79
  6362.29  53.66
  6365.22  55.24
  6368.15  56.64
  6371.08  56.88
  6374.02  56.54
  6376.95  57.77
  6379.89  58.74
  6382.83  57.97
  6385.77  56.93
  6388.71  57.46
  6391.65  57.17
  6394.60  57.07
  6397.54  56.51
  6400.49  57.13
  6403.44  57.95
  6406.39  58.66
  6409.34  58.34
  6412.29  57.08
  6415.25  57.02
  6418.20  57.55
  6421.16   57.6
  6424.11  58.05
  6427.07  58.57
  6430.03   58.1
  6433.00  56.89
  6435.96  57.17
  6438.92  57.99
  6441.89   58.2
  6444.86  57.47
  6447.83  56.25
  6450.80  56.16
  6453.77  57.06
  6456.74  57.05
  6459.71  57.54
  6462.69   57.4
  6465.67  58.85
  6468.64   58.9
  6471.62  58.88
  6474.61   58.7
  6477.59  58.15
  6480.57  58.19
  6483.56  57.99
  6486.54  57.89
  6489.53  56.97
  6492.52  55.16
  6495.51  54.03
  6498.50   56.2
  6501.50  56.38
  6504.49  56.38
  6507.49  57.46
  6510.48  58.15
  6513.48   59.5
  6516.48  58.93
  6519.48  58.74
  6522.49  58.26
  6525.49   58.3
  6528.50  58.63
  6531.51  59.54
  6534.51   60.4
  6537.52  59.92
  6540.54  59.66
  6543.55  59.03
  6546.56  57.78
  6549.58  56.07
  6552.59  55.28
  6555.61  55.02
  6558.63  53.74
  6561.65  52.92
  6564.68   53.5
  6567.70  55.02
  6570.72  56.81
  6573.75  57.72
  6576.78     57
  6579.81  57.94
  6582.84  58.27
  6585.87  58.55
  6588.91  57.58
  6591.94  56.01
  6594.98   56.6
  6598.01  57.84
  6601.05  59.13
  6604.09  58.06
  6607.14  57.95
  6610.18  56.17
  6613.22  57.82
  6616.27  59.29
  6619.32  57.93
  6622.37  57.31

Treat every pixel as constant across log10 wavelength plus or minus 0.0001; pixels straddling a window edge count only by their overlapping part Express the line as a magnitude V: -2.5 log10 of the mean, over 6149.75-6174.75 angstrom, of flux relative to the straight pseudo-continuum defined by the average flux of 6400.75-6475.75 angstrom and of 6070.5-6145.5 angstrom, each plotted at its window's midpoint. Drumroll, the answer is 0.07 mag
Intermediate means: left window 57.8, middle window 54.2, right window 57.7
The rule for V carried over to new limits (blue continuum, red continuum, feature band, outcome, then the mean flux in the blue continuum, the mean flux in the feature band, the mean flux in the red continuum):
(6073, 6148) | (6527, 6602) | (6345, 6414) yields 0.01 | 57.8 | 56.8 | 57.2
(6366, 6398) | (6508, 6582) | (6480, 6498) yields 0.01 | 57.2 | 56.6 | 57.4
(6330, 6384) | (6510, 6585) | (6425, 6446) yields -0.02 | 56.4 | 57.8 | 57.4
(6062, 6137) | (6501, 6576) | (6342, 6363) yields 0.04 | 58.1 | 55.7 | 57.3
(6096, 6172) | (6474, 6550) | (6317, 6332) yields 0.02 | 56.5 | 56.3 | 58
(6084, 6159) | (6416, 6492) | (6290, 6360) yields 0.02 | 57.4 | 56.4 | 57.7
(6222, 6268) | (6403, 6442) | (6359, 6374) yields 0.01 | 52.7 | 55.5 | 57.8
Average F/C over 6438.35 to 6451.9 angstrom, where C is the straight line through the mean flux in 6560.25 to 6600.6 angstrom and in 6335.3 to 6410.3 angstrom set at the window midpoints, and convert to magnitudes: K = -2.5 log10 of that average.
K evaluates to -0.01 mag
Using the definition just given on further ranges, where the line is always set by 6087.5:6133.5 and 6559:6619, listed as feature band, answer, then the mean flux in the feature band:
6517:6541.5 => -0.04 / 59.1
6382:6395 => 0.00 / 57.3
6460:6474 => -0.02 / 58.4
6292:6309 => 0.03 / 55.9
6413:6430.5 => -0.01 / 57.8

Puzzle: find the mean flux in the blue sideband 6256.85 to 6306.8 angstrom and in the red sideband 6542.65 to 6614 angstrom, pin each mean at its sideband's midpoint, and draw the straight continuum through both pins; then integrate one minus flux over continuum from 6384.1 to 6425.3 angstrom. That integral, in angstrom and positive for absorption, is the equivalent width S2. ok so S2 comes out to -1.1 angstrom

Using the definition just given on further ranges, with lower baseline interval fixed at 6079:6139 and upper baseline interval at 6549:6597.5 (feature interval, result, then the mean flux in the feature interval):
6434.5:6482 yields -1.0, 57.8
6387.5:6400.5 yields -0.1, 57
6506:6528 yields -0.8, 58.5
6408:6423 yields -0.2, 57.5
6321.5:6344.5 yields 0.1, 56.7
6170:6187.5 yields 0.7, 55.1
